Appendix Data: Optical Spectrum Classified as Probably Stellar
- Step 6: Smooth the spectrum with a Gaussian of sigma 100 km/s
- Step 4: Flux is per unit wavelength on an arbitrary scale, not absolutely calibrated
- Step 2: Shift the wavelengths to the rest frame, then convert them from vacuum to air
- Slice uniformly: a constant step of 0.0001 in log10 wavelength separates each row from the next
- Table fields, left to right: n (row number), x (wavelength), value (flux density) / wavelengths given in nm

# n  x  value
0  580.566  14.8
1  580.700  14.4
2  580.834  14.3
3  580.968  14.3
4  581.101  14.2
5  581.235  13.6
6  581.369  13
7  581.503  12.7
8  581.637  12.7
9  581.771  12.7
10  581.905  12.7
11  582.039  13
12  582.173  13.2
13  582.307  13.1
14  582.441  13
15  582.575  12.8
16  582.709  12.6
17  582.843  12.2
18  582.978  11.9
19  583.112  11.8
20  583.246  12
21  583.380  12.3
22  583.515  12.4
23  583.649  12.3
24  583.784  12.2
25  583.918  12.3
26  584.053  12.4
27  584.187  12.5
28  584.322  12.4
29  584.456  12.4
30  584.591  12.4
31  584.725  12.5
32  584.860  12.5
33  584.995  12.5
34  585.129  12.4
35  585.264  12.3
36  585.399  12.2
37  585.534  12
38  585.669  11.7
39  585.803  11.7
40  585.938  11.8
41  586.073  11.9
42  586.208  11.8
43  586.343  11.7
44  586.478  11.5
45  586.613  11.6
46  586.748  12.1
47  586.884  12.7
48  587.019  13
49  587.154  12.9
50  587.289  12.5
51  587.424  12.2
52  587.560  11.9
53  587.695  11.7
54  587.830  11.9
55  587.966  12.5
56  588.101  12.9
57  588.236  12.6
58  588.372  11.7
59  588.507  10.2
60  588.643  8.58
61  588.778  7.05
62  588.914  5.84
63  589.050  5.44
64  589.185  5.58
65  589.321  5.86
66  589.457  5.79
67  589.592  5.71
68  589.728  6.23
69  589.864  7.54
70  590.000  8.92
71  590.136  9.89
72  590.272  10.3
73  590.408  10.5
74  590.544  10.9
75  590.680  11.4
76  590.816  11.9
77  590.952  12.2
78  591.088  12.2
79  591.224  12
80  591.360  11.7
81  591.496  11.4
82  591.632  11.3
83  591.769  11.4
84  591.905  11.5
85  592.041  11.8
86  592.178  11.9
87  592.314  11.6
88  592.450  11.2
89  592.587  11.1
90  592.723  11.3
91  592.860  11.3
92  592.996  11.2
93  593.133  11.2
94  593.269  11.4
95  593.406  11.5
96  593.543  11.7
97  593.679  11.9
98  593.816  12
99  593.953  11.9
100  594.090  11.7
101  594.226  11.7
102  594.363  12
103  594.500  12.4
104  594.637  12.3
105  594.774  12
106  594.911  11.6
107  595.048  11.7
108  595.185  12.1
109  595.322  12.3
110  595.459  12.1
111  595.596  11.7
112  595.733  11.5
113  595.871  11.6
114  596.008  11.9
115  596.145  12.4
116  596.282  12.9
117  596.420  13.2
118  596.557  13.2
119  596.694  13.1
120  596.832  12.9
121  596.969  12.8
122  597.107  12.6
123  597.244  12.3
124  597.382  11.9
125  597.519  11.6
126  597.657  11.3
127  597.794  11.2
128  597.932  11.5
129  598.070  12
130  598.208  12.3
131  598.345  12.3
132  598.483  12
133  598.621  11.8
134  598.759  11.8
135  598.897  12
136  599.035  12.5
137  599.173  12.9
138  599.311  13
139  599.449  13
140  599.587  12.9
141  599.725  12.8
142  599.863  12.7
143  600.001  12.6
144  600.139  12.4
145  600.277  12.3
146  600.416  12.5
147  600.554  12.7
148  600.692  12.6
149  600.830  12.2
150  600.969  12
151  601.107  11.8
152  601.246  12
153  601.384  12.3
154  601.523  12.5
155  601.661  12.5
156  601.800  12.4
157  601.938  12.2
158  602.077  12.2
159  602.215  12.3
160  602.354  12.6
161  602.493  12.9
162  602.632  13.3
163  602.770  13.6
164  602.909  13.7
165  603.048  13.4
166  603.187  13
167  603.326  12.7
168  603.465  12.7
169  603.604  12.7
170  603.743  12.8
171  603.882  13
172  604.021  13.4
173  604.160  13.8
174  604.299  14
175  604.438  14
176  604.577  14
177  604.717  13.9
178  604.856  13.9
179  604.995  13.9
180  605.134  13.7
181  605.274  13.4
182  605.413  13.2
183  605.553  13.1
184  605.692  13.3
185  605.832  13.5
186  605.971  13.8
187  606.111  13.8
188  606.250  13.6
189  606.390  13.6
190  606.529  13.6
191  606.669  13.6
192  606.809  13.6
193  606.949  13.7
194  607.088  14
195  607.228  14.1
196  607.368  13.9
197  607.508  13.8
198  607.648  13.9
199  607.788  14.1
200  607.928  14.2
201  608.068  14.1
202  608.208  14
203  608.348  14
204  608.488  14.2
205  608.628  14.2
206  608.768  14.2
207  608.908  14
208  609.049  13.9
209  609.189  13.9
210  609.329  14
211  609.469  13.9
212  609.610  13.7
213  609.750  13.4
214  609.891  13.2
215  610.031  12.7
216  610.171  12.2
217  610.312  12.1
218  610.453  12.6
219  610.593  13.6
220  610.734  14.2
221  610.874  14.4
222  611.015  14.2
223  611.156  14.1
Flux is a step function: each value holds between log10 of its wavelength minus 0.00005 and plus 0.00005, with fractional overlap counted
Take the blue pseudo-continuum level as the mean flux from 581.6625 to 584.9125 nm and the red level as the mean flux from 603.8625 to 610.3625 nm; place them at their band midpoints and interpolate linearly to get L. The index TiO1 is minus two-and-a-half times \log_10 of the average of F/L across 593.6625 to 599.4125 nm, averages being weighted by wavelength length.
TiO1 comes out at 0.09 mag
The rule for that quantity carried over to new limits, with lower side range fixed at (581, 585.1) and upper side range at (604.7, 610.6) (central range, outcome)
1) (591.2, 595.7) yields 0.12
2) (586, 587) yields 0.07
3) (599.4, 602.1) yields 0.08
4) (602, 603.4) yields 0.04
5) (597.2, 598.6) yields 0.12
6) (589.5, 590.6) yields 0.43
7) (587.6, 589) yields 0.22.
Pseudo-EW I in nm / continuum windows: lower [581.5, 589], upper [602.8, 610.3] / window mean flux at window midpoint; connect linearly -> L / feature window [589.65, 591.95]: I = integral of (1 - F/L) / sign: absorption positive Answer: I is 0.33 nm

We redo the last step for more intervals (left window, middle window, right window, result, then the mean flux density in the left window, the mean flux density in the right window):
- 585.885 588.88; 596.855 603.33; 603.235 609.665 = 0.29 nm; 11.6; 13.7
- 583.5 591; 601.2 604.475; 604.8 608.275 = 0.07 nm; 10.9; 13.7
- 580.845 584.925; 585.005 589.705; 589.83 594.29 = 0.54 nm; 12.7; 11.3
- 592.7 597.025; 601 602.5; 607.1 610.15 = 0.07 nm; 12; 13.9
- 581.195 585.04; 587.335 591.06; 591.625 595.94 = 0.77 nm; 12.5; 11.7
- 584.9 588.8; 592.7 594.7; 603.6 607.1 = 0.12 nm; 11.8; 13.6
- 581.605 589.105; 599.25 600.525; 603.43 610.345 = 0.04 nm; 11.9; 13.6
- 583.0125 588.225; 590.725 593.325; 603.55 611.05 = 0.22 nm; 12.2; 13.7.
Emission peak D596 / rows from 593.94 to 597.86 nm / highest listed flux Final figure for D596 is 13.2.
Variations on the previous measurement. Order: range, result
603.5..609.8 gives 14.2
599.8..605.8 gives 14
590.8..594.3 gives 12.2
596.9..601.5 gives 13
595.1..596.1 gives 12.3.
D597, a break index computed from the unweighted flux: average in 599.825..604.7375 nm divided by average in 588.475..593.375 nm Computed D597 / 1.3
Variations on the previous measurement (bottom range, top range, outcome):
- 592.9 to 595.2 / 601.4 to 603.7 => 1.09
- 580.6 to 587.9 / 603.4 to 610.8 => 1.09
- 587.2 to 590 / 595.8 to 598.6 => 1.33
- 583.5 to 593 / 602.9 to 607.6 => 1.23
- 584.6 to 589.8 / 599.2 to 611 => 1.24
